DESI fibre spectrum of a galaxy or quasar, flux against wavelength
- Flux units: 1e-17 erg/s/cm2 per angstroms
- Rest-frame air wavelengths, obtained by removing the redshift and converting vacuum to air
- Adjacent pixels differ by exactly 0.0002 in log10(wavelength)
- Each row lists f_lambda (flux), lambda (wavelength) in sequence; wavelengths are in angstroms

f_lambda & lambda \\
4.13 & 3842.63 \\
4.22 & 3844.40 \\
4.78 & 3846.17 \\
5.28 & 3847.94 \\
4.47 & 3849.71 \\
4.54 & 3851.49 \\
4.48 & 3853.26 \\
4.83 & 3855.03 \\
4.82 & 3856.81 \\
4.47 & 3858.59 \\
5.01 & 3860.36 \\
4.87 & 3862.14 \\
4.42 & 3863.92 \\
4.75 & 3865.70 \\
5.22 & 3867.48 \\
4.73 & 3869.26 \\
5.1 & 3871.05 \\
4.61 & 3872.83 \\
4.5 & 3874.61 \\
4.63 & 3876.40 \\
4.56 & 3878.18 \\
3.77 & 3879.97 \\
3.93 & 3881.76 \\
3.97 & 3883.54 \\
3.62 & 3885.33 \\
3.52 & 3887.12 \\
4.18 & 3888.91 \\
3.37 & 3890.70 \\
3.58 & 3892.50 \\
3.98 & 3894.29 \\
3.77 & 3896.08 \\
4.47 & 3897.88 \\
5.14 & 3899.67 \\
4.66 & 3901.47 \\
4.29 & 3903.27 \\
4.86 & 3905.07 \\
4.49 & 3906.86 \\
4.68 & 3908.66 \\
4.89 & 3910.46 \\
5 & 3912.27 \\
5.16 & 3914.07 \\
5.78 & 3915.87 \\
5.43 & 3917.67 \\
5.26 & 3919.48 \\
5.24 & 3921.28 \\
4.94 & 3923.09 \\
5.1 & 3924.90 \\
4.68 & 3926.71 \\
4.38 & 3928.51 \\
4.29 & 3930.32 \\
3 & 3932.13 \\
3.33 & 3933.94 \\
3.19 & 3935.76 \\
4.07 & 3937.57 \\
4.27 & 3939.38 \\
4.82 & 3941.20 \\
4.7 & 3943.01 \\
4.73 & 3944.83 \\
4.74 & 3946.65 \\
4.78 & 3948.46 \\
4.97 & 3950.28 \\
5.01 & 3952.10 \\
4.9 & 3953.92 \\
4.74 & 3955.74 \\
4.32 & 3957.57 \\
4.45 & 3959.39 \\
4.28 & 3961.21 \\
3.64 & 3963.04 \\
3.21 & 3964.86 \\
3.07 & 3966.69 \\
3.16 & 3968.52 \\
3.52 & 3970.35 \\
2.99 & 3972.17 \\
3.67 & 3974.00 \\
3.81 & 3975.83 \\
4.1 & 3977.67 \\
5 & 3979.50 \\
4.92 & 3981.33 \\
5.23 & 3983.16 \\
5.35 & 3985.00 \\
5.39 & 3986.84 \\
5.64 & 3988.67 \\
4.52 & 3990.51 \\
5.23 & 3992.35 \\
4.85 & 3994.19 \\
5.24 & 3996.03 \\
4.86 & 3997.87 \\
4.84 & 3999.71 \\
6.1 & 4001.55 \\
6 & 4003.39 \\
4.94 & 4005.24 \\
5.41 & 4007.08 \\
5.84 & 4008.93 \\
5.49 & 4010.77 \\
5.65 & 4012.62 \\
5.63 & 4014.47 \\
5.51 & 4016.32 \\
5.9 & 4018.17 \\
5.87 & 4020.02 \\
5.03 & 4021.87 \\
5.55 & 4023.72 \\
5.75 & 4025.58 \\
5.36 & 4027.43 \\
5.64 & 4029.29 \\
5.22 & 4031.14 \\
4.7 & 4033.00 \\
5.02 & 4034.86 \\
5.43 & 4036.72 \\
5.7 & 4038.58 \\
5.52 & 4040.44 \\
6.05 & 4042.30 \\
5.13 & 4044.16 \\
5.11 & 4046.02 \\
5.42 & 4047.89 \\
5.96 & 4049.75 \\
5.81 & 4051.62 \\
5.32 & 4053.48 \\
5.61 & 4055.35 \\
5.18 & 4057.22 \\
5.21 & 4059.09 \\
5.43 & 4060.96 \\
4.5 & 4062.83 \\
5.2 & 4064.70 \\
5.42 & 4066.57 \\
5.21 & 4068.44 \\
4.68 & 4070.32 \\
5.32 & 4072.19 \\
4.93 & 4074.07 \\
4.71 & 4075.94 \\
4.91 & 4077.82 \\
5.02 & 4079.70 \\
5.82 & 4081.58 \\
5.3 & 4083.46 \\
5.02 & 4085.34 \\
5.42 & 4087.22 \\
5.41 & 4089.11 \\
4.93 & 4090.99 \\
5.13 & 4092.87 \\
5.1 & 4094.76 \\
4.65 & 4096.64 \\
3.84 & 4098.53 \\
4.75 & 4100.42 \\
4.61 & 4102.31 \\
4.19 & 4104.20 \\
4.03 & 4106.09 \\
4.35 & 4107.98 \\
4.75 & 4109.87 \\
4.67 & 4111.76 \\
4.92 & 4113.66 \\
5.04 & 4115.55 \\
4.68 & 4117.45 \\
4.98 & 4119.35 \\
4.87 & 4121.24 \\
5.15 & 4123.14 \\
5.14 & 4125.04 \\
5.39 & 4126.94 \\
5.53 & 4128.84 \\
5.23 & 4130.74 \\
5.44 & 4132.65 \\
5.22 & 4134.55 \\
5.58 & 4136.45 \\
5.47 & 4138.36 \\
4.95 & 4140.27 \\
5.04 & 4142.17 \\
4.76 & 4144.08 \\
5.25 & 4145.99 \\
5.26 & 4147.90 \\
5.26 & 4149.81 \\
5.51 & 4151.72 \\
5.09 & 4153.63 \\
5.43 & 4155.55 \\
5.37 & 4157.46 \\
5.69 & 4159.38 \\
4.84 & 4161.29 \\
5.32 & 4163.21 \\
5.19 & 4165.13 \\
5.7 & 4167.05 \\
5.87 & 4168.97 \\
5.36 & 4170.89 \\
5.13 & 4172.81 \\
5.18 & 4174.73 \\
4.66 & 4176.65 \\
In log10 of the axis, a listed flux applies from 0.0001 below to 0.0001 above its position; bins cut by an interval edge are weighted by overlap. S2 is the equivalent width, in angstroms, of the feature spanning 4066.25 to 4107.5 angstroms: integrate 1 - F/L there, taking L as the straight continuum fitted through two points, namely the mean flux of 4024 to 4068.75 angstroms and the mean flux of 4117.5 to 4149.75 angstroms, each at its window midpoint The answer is 2.9 angstroms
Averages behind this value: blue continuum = 5.38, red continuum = 5.19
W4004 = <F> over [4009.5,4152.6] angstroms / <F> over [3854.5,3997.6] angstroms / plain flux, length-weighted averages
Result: 1.2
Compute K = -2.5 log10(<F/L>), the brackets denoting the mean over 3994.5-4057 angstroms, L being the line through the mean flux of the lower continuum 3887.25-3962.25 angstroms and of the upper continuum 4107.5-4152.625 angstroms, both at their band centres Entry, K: -0.14 mag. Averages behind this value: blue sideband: 4.52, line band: 5.46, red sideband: 5.11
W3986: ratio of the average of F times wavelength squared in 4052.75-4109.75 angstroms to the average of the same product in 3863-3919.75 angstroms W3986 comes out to 1.21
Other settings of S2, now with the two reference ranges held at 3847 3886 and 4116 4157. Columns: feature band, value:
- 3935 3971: 4.06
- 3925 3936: 1.82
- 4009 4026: -2.34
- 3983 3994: -0.77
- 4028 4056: -2.57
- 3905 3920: -1.23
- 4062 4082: 0.01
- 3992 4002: -0.54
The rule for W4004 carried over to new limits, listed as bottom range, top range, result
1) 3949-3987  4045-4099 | 1.21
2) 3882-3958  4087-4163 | 1.12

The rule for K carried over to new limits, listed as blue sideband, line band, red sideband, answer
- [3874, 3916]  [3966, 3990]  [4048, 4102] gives 0.10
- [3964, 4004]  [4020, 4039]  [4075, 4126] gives -0.15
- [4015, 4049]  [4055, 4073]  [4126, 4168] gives 0.05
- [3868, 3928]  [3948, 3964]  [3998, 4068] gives 0.09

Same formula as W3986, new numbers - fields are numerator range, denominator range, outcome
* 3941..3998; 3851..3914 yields 1.05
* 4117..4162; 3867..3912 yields 1.36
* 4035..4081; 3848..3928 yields 1.25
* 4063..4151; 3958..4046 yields 1.06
